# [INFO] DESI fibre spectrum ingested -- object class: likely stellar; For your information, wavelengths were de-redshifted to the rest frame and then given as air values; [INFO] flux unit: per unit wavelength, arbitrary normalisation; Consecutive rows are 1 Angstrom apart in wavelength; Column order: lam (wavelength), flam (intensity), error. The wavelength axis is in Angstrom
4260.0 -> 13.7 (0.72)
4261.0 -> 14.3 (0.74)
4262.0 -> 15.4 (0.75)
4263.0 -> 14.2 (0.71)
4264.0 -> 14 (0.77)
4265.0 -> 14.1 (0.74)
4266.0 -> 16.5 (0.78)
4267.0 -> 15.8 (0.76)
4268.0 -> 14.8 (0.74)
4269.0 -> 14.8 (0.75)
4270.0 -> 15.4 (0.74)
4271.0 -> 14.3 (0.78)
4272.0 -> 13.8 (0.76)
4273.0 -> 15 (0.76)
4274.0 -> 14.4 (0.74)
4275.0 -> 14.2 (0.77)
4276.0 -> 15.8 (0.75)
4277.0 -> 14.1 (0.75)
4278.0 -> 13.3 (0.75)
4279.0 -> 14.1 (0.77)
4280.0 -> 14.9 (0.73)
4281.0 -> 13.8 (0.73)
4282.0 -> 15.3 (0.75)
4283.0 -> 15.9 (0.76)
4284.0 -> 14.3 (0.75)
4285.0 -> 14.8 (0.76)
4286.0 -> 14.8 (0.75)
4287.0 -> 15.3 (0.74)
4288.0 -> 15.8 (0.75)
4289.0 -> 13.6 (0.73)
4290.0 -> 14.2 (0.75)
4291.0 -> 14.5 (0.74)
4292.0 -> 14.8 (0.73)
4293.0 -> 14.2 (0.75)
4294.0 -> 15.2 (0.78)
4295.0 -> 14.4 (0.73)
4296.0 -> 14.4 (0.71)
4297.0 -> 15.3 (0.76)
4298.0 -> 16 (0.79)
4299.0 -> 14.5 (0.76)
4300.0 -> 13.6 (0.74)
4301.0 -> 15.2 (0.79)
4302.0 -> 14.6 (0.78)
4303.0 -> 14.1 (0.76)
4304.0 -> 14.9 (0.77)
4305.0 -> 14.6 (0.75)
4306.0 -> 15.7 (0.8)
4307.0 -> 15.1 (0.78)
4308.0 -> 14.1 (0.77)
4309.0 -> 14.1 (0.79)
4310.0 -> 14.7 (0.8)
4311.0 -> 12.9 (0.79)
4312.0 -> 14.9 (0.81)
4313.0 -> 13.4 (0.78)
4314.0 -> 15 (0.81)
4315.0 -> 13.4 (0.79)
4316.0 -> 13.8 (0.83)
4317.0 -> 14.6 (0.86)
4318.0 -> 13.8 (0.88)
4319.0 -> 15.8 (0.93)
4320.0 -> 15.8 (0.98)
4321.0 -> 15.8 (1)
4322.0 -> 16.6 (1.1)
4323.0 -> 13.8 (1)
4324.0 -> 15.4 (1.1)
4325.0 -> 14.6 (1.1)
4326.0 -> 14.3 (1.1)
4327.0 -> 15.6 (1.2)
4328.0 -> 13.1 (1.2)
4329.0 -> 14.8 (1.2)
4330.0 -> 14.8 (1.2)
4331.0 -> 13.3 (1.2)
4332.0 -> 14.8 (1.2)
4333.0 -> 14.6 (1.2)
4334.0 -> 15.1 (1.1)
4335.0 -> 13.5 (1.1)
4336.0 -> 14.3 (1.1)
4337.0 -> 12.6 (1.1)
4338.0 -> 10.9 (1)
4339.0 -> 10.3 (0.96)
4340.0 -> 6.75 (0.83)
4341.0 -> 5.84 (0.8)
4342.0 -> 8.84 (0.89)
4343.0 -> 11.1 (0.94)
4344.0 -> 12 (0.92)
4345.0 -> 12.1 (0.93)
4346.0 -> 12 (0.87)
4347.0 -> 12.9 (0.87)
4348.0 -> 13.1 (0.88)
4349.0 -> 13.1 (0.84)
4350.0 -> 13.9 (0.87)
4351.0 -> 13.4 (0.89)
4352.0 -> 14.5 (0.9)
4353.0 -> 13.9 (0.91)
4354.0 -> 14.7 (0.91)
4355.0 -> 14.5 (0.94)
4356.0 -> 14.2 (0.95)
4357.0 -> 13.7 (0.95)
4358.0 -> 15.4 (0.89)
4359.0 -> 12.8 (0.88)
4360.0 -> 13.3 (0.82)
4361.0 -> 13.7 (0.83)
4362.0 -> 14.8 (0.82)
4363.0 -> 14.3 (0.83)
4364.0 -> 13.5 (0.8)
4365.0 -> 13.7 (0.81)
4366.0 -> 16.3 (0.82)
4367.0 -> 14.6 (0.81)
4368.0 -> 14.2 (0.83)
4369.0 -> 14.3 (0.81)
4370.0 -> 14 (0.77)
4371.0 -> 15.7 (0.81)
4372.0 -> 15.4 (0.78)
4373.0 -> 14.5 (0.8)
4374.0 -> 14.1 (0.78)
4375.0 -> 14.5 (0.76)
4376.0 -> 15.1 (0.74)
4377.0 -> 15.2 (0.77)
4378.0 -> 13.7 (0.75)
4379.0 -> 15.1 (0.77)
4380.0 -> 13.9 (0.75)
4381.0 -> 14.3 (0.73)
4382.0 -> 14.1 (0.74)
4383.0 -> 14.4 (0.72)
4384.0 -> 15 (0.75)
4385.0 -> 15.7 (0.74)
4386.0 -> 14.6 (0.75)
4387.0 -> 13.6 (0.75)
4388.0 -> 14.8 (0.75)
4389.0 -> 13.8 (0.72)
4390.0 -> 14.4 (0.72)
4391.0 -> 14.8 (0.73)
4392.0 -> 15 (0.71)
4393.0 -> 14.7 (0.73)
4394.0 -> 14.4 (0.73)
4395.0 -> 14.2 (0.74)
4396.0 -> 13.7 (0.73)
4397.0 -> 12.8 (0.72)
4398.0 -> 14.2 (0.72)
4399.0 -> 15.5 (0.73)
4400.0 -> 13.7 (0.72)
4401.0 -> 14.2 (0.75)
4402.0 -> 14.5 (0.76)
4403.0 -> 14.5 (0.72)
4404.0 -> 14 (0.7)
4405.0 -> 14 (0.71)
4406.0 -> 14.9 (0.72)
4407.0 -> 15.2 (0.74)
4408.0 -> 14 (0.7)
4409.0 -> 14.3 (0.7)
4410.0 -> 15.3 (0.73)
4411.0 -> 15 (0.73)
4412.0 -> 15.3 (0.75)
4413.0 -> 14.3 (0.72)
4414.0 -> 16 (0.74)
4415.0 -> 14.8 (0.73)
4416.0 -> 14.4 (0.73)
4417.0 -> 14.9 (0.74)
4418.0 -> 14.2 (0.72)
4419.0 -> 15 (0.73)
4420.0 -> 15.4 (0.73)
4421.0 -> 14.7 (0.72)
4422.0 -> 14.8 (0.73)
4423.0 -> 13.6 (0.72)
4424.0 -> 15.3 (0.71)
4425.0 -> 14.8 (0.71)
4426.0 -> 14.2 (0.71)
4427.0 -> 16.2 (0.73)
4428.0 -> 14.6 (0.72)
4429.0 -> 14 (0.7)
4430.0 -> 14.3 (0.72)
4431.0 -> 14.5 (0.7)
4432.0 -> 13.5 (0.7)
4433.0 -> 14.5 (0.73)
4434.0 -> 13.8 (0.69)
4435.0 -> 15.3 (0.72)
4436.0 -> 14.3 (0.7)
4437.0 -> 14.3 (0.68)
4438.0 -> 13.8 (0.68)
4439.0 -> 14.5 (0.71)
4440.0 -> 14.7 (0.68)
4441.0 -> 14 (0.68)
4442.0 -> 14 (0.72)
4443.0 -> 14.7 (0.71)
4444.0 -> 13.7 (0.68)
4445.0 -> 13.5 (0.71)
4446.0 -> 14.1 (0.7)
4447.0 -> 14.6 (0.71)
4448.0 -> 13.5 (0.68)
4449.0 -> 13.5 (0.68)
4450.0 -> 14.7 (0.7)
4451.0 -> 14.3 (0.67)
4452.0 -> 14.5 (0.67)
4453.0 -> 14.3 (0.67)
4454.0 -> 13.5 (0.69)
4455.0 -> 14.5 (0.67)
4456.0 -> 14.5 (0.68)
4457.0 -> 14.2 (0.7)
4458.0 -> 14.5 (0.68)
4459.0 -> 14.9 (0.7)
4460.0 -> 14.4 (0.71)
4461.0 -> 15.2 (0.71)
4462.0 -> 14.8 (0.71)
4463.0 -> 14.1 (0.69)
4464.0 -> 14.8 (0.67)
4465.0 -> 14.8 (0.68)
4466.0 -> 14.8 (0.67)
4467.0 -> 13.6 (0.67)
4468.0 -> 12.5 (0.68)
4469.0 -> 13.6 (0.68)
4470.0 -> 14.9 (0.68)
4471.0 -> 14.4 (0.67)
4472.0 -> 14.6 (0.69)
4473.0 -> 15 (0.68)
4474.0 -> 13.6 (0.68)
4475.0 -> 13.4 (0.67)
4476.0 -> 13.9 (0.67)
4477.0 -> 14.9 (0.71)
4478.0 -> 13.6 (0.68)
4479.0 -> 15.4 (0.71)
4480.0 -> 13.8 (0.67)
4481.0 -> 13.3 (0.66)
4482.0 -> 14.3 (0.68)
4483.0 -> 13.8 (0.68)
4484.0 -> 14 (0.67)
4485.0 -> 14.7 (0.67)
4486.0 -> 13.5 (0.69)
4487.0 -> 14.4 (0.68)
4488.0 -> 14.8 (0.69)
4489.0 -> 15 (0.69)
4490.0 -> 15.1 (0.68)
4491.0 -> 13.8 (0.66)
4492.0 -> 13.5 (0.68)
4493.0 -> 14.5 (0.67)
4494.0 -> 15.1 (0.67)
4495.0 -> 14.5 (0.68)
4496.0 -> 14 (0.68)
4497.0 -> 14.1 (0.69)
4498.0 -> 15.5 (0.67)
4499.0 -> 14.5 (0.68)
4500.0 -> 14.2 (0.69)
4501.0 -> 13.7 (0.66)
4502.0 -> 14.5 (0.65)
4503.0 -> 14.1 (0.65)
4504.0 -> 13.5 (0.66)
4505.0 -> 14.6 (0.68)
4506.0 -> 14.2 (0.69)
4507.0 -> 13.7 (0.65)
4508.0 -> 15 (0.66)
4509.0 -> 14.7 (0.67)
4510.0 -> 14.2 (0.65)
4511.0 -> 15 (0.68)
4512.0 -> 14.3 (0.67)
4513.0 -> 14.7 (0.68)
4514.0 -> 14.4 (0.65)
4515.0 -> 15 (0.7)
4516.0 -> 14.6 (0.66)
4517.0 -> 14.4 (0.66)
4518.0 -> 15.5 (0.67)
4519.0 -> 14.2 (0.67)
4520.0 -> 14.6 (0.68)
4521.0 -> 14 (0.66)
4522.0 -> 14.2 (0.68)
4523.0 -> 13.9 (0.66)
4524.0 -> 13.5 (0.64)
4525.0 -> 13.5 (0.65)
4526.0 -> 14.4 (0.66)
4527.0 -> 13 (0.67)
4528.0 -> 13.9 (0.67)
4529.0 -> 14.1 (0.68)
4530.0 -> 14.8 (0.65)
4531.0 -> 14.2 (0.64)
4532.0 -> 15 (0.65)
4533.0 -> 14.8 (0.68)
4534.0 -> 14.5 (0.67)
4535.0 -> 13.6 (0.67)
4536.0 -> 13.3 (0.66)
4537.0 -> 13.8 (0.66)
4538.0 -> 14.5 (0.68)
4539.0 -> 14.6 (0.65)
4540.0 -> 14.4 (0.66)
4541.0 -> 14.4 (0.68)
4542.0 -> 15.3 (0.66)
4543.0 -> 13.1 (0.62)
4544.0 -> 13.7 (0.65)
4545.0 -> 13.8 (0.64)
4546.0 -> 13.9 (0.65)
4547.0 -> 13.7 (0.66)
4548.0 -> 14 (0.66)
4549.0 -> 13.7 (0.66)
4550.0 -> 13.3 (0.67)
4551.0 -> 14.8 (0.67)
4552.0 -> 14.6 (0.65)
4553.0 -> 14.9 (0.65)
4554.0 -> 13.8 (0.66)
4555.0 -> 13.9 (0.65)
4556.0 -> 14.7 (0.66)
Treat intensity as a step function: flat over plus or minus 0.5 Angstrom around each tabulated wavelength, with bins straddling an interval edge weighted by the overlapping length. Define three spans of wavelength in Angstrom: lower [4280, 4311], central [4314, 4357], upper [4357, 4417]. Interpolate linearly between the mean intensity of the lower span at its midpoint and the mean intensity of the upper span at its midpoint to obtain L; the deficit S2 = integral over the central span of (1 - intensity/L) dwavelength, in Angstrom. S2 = 3.5 Angstrom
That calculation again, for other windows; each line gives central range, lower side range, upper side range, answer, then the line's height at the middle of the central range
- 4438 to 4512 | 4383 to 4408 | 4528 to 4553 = 0.02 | 14.3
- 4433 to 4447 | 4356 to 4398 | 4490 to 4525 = 0.14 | 14.4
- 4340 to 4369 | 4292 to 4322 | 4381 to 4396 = 2.84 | 14.6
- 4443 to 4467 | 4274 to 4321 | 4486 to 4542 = 0.14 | 14.4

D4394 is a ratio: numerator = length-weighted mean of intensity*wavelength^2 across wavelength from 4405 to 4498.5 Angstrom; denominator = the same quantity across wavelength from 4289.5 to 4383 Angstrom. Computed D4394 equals 1.1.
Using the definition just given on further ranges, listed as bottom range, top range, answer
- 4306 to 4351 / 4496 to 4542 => 1.16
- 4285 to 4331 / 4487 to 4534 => 1.07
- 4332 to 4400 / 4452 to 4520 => 1.10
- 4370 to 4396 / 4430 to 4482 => 1.01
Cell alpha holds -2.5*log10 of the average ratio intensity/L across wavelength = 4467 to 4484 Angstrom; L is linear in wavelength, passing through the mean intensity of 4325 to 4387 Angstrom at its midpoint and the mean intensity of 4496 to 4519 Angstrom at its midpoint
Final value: 0.02 mag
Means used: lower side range 13.7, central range 14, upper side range 14.5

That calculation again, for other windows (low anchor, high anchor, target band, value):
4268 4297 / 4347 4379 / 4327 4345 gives 0.175 mag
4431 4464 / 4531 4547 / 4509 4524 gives -0.021 mag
